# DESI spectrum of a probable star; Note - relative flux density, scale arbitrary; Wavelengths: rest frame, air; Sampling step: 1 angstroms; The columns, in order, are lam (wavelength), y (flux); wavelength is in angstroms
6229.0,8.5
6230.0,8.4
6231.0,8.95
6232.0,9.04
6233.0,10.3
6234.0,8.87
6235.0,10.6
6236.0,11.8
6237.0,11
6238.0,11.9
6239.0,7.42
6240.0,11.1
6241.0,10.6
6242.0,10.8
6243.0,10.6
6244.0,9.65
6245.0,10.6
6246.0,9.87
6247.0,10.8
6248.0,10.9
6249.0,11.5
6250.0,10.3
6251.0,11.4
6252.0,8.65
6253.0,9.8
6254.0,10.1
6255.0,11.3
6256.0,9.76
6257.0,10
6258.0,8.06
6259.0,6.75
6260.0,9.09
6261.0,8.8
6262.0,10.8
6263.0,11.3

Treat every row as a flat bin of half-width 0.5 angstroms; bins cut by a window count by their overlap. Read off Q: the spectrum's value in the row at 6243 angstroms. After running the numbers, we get 10.6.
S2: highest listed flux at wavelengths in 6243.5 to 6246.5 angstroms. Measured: 10.6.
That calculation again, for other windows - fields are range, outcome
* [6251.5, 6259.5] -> 11.3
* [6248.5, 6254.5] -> 11.5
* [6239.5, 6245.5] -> 11.1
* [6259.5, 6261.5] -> 9.09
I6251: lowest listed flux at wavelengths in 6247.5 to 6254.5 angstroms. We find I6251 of 8.65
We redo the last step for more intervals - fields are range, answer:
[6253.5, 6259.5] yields 6.75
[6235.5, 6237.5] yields 11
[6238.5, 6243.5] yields 7.42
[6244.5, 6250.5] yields 9.87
